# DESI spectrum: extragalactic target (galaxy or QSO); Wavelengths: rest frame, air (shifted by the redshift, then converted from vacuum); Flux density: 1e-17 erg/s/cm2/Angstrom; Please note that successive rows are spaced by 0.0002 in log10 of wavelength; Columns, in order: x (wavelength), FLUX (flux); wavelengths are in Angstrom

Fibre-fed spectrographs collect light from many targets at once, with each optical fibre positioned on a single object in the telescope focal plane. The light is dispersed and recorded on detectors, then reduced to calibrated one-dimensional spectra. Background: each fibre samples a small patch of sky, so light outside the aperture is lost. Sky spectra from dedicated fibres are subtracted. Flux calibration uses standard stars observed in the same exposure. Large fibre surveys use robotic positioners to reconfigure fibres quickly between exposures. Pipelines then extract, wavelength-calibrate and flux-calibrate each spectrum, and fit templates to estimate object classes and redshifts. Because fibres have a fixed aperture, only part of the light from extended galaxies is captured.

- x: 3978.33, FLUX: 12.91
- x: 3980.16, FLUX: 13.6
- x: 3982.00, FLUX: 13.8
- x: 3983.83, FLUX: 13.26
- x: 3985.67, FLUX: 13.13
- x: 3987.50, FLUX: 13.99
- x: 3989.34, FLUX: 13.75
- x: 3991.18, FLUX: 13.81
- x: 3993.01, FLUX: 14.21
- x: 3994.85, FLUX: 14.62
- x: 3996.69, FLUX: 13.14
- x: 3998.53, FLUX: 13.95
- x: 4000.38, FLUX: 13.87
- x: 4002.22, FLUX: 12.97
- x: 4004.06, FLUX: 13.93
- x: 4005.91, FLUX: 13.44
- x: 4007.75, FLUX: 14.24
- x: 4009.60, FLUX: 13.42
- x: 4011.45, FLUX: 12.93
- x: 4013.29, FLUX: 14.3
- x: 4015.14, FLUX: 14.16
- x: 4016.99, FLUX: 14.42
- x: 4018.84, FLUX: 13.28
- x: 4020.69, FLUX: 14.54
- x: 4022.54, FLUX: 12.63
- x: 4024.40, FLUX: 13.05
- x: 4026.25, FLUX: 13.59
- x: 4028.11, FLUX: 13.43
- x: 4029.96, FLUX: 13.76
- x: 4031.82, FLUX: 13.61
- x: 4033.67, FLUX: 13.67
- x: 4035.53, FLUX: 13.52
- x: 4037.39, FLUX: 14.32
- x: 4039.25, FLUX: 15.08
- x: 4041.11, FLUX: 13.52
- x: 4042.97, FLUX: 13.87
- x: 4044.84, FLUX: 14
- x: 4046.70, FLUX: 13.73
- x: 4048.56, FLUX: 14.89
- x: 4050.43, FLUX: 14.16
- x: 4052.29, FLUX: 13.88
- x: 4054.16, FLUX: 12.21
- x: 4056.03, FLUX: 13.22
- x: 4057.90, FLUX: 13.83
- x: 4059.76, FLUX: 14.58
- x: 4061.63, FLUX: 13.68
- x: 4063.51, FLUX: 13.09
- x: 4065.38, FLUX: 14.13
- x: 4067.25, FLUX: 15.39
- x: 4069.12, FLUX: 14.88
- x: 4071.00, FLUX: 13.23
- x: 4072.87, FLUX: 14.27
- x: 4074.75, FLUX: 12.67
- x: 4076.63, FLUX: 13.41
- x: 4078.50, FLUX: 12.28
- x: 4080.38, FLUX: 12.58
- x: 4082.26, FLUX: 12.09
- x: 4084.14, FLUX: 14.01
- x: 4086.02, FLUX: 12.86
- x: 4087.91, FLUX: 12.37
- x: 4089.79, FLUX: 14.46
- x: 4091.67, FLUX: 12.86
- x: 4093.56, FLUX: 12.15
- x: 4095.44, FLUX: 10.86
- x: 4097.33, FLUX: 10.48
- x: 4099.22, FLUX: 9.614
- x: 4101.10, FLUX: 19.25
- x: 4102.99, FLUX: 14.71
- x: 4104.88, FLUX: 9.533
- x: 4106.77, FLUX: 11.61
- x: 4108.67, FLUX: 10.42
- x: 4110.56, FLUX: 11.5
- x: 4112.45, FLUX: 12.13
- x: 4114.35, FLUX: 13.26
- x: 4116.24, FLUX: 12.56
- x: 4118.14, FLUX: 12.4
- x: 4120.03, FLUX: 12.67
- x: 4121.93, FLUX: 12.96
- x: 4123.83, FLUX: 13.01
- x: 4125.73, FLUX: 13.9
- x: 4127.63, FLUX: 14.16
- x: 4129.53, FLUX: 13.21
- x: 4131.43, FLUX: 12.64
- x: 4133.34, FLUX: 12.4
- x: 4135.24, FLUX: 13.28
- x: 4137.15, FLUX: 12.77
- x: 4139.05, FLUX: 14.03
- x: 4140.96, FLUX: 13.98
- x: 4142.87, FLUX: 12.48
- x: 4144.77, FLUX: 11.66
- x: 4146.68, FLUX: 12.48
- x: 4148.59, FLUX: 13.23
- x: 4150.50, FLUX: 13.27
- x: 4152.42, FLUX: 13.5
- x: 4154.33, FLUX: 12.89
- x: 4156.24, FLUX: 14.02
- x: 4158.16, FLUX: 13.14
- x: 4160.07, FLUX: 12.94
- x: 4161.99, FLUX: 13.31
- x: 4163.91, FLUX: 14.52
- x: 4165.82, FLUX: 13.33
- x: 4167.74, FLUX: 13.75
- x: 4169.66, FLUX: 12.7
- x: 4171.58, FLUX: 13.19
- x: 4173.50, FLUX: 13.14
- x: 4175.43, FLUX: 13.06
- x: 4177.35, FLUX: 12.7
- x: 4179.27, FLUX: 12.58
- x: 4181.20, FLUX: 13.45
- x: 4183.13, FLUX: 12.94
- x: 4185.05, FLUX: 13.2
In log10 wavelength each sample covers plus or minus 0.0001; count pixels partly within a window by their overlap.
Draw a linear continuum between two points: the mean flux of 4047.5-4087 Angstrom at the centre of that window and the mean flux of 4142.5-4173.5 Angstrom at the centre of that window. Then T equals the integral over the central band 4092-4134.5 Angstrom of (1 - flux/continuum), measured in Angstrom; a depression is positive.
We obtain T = 2.68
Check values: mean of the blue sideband 13.6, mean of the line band 12.5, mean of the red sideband 13.2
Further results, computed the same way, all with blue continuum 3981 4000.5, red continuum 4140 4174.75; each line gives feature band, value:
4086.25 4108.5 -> 1.5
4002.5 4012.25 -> 0.1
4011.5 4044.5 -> -0.4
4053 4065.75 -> 0.0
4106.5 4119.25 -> 1.3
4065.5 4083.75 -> 0.0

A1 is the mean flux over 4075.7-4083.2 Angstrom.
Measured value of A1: 12.6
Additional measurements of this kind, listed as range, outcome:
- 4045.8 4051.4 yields 14.3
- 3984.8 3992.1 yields 13.7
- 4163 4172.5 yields 13.5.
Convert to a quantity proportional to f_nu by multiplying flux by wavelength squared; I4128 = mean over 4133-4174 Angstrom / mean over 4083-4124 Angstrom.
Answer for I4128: 1.08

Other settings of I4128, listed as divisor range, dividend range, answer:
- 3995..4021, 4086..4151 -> 0.98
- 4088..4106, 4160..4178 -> 1.09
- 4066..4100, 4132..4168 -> 1.06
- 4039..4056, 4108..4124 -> 0.92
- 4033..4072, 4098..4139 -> 0.95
